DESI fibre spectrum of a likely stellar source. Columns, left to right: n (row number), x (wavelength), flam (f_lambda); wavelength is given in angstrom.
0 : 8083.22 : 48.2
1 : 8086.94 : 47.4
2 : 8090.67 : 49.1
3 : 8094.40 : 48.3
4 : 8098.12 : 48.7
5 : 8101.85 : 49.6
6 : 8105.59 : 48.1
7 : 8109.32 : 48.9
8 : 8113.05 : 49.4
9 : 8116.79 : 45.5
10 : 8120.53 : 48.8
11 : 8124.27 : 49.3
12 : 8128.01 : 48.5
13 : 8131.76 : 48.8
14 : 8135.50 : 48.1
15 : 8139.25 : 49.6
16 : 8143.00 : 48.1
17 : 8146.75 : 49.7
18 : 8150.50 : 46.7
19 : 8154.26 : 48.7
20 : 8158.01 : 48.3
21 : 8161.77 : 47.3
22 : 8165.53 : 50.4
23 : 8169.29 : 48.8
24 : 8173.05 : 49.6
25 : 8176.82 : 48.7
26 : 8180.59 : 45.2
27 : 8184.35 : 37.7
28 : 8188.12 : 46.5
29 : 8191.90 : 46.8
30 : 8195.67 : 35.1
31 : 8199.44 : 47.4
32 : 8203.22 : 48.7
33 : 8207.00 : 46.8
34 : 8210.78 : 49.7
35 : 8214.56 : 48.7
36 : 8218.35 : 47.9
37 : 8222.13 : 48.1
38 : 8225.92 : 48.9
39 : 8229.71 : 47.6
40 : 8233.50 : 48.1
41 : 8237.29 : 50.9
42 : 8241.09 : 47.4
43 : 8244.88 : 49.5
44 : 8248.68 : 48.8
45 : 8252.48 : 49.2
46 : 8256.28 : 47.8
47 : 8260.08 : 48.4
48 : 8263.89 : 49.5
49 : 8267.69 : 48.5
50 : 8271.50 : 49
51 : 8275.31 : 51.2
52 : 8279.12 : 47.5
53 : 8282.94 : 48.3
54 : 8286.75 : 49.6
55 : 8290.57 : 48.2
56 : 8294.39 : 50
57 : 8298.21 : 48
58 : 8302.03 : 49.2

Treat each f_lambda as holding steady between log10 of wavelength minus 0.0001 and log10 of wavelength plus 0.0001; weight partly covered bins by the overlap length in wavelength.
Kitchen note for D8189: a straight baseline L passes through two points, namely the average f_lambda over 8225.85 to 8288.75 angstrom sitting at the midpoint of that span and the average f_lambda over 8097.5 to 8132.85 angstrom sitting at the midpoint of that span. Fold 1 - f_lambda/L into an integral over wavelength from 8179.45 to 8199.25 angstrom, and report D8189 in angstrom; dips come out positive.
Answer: 2.5 angstrom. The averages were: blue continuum 48.5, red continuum 48.8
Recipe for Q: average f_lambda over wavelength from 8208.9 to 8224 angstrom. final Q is 48.6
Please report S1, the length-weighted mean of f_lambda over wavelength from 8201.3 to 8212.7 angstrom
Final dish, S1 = 48.4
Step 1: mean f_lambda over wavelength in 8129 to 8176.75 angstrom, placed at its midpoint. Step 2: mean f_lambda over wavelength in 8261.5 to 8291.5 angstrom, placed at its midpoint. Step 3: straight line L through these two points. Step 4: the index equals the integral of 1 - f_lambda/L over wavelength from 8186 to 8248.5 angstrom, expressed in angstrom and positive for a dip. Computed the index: 1.85 angstrom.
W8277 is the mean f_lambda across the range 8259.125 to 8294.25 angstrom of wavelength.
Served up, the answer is 49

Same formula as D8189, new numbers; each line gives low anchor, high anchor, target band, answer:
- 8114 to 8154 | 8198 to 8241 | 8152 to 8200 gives 2.2 angstrom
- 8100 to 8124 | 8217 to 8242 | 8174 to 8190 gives 1.2 angstrom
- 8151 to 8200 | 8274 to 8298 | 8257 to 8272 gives -0.1 angstrom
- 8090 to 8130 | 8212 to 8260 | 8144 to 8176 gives -0.1 angstrom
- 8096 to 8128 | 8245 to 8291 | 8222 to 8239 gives 0.0 angstrom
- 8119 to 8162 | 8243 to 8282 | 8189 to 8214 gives 1.4 angstrom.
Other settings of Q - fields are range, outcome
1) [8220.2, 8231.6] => 48.2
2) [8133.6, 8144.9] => 48.6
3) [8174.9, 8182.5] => 46.9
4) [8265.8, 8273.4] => 48.7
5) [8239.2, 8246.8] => 48.5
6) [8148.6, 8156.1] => 47.7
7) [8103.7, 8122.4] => 48.1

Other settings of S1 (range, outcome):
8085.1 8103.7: 48.6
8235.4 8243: 49.2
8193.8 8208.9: 44.5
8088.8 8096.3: 48.7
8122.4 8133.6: 48.9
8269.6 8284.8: 49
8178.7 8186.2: 41.5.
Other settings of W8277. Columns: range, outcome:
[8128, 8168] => 48.6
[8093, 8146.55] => 48.6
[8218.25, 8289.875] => 48.8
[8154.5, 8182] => 48.4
